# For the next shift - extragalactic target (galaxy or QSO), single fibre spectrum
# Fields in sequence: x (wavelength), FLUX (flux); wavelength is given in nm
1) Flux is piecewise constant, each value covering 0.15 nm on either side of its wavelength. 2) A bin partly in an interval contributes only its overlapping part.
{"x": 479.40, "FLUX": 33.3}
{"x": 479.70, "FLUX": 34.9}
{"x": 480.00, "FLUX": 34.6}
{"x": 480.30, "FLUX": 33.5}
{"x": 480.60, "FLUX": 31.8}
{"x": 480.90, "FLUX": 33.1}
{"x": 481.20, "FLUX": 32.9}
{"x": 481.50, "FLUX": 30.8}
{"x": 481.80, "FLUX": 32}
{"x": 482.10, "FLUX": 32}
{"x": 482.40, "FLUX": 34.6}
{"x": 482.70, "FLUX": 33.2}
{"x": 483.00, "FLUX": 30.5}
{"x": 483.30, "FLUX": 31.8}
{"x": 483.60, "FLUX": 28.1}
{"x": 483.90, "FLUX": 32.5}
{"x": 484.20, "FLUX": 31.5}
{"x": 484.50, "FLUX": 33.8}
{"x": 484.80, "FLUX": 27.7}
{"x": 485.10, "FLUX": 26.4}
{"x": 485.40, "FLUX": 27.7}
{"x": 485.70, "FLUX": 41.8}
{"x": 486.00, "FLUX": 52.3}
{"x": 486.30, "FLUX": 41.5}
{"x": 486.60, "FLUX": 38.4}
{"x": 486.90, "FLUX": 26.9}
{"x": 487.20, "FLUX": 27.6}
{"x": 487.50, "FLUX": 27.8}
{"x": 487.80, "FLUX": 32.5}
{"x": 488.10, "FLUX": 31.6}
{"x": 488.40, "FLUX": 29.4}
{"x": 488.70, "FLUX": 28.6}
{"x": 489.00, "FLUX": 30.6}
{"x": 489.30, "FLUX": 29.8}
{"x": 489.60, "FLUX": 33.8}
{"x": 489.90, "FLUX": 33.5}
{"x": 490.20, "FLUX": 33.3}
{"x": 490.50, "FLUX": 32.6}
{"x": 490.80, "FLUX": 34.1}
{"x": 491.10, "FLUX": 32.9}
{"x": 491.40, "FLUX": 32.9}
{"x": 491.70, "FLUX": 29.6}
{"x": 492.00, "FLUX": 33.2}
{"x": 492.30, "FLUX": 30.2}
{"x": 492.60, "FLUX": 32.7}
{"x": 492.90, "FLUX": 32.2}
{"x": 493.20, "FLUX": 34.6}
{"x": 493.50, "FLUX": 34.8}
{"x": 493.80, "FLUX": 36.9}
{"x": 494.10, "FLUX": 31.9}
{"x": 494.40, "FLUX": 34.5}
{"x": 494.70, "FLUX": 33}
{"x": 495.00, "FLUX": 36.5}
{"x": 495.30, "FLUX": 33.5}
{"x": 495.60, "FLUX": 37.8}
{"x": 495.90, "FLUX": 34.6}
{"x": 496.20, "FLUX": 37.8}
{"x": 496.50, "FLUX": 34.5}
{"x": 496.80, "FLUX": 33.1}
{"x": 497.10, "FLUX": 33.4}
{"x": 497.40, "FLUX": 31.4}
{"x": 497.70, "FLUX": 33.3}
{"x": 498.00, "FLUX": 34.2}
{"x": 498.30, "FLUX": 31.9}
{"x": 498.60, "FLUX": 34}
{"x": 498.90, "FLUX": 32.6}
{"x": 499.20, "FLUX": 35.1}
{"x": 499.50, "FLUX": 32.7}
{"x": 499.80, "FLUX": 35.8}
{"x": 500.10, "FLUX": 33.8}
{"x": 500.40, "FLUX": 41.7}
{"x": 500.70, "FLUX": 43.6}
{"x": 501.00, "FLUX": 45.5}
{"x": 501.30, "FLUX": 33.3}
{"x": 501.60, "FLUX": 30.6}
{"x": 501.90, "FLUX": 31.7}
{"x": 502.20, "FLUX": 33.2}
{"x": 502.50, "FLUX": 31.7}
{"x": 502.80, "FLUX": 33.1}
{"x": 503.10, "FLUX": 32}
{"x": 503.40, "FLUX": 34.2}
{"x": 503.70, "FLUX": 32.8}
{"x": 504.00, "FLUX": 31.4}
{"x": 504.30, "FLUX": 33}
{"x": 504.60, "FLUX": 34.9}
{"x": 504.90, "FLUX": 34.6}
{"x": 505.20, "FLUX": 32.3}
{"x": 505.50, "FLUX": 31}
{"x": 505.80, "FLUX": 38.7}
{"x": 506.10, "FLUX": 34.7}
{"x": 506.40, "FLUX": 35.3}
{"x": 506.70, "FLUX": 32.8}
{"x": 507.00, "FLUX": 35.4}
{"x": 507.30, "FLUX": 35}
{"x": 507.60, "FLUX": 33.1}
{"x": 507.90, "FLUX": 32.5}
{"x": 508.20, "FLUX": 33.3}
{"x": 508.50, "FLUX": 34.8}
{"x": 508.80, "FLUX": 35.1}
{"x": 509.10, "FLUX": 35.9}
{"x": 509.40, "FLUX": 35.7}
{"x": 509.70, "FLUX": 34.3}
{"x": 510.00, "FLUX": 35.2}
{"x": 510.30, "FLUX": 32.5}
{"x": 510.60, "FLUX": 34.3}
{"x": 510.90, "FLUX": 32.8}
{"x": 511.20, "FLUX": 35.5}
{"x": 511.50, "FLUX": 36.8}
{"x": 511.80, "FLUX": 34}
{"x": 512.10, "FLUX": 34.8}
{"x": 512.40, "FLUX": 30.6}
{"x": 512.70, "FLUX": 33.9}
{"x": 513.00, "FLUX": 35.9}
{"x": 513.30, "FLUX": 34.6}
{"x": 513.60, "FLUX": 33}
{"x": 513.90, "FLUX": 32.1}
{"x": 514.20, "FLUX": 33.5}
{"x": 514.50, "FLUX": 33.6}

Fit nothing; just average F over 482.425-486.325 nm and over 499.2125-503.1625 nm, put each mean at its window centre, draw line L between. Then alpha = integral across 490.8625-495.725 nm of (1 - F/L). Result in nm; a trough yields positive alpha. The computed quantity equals 0.132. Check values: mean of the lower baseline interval 33.5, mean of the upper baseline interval 35.4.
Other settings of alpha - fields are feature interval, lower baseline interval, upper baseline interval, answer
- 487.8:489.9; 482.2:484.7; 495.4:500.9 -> 0.14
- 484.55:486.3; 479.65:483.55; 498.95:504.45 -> -0.14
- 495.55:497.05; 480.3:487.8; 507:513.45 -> -0.08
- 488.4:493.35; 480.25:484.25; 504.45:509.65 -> 0.11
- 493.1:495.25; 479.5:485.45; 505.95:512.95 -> -0.11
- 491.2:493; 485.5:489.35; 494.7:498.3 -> 0.12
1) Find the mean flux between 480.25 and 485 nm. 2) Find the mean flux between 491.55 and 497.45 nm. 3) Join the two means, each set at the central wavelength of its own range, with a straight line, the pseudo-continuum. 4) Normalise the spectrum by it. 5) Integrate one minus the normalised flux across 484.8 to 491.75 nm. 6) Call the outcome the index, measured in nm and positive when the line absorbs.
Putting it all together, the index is -0.01 nm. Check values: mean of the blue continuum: 31.8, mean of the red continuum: 33.9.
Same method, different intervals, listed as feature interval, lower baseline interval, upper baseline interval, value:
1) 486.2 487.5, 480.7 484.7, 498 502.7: 0.00 nm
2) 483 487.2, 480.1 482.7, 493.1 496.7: -0.03 nm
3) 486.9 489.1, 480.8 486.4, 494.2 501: 0.28 nm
